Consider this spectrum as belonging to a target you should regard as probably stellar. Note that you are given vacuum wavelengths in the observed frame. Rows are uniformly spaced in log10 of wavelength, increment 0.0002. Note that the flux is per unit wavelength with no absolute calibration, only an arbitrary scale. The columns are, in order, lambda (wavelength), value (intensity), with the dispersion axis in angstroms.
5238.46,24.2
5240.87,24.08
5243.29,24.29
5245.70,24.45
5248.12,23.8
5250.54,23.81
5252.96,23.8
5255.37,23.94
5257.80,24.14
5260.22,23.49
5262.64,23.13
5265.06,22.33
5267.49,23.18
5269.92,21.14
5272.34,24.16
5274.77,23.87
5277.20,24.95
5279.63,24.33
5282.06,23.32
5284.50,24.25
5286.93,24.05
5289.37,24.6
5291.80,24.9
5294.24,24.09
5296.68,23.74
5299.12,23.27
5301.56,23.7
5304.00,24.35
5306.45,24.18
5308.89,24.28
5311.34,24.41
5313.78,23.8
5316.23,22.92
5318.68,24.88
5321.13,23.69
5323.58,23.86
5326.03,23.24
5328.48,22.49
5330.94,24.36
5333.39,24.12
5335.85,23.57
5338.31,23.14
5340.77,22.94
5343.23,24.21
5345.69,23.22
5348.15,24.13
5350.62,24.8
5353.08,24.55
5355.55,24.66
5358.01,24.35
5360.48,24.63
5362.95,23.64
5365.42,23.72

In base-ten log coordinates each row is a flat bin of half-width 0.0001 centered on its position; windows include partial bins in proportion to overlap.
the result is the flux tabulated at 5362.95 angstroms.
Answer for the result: 23.64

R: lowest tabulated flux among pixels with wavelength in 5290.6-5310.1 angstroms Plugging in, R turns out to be 23.27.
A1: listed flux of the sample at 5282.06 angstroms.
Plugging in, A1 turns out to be 23.32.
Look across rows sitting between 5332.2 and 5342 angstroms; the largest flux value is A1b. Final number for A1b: 24.12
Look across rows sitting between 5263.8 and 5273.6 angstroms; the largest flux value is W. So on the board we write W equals 24.16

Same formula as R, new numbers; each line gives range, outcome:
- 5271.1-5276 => 23.87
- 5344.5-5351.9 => 23.22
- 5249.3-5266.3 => 22.33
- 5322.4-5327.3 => 23.24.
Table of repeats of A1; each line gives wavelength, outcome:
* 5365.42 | 23.72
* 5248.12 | 23.8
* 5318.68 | 24.88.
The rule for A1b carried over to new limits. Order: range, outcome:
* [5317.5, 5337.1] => 24.88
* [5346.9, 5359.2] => 24.8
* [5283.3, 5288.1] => 24.25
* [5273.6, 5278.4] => 24.95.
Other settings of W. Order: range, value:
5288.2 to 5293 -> 24.9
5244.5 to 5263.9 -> 24.45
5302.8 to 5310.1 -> 24.35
